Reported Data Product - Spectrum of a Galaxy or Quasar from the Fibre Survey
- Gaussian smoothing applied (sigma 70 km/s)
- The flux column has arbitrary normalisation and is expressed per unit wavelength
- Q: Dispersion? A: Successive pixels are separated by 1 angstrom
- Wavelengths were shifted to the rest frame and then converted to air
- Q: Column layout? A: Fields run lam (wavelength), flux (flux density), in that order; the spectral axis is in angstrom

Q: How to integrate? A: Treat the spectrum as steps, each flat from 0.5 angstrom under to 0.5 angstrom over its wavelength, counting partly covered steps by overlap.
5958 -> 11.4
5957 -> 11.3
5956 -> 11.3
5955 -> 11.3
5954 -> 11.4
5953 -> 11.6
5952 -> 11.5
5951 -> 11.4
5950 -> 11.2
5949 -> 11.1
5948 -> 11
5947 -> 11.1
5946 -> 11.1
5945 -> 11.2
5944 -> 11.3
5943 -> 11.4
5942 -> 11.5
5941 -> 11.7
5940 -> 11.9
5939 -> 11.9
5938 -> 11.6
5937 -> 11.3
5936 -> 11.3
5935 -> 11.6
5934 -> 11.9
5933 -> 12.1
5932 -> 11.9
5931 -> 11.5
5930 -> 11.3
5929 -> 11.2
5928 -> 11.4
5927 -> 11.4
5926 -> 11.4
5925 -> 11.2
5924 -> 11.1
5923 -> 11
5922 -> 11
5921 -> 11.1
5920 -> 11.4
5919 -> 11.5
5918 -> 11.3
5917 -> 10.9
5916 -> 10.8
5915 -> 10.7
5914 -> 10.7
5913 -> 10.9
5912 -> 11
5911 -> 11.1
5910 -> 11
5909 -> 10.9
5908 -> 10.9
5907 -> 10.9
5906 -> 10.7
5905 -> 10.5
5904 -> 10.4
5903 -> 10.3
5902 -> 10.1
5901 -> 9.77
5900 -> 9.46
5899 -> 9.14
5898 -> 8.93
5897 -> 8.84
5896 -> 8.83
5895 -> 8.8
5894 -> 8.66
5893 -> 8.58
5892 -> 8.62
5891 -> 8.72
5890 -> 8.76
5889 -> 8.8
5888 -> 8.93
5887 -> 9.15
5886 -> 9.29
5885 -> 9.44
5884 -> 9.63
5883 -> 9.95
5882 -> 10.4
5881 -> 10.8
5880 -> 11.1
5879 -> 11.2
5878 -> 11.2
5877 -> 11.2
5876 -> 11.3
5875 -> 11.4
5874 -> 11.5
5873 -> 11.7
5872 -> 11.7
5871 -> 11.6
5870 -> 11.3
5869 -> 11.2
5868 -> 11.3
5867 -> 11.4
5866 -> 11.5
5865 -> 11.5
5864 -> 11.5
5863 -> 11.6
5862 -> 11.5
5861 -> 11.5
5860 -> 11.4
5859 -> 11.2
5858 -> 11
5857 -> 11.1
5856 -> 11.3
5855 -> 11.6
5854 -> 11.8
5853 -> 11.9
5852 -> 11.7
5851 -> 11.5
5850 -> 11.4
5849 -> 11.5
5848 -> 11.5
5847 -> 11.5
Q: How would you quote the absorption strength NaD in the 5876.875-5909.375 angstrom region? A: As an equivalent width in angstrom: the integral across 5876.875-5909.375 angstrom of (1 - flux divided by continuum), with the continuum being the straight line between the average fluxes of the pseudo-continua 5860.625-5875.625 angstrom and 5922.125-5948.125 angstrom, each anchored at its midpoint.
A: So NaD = 4.81 angstrom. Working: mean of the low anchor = 11.5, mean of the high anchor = 11.4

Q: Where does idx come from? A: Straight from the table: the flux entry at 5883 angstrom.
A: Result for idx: 9.95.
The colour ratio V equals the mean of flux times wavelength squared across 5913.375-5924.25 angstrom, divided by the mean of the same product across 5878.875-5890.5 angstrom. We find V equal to 1.15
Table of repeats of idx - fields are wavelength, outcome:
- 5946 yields 11.1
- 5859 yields 11.2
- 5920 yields 11.4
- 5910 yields 11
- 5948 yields 11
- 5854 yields 11.8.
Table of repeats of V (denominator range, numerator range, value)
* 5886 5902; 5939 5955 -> 1.29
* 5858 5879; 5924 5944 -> 1.03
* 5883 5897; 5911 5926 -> 1.24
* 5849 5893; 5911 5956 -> 1.07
